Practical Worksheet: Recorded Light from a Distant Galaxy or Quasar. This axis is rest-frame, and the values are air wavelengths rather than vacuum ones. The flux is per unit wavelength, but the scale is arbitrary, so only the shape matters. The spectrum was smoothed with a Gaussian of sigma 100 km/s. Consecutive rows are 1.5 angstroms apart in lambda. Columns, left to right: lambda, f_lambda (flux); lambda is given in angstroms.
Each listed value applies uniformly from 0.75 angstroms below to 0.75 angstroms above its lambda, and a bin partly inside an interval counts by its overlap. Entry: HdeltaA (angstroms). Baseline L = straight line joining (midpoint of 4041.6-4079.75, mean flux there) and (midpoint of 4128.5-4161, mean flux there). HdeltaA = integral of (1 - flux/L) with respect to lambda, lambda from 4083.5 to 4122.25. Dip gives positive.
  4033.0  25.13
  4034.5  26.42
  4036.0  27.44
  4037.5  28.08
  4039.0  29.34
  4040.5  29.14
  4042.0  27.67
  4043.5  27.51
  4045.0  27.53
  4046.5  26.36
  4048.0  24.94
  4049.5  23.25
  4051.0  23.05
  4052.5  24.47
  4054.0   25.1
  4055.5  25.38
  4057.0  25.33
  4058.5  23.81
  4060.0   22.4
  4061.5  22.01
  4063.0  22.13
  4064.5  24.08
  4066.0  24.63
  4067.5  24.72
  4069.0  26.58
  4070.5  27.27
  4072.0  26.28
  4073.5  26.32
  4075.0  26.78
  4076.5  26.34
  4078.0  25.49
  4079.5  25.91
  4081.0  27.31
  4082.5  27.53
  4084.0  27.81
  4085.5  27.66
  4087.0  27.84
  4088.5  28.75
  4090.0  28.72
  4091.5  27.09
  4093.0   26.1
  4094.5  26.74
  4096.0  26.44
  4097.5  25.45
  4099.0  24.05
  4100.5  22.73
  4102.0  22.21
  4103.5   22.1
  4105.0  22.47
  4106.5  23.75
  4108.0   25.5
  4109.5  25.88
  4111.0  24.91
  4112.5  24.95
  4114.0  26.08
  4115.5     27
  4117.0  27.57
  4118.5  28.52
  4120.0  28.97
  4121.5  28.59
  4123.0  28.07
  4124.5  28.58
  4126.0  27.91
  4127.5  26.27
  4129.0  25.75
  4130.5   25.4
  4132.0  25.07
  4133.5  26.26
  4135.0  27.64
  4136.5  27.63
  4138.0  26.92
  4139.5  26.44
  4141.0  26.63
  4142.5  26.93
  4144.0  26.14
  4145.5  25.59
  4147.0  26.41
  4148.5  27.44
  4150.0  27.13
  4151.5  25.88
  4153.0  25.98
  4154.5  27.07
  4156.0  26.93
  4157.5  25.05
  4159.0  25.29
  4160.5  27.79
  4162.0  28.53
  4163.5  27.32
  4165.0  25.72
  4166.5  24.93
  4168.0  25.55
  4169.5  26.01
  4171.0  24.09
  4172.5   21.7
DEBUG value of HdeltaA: -0.4 angstroms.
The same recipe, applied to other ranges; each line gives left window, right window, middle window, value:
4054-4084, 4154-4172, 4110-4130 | -1.1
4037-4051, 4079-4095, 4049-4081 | 2.7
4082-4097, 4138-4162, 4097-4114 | 2.0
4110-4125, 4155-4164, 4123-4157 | 0.5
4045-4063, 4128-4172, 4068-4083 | -1.1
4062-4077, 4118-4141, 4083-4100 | -0.6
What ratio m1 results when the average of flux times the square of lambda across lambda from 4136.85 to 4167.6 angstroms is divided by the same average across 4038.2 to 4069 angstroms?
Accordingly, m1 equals 1.1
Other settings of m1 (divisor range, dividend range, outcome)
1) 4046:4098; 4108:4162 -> 1.07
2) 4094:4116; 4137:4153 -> 1.10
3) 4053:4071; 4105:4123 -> 1.11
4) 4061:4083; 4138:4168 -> 1.08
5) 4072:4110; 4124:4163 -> 1.06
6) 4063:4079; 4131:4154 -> 1.07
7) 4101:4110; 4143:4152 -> 1.15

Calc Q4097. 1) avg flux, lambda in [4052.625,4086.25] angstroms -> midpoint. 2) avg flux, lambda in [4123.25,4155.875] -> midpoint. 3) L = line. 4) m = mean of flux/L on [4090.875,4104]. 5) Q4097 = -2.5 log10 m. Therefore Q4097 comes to 0.049 mag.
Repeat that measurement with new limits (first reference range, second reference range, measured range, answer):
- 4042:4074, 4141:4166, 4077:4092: -0.08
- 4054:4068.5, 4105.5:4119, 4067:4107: -0.04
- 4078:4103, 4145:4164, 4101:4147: 0.01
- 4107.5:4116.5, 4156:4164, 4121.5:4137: -0.03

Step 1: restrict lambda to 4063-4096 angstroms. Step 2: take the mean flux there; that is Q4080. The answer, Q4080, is 26.6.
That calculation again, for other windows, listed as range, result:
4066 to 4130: 26.3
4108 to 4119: 26.3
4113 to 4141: 27.1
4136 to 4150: 26.7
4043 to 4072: 24.8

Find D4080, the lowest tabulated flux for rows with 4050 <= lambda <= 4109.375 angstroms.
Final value 22.01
